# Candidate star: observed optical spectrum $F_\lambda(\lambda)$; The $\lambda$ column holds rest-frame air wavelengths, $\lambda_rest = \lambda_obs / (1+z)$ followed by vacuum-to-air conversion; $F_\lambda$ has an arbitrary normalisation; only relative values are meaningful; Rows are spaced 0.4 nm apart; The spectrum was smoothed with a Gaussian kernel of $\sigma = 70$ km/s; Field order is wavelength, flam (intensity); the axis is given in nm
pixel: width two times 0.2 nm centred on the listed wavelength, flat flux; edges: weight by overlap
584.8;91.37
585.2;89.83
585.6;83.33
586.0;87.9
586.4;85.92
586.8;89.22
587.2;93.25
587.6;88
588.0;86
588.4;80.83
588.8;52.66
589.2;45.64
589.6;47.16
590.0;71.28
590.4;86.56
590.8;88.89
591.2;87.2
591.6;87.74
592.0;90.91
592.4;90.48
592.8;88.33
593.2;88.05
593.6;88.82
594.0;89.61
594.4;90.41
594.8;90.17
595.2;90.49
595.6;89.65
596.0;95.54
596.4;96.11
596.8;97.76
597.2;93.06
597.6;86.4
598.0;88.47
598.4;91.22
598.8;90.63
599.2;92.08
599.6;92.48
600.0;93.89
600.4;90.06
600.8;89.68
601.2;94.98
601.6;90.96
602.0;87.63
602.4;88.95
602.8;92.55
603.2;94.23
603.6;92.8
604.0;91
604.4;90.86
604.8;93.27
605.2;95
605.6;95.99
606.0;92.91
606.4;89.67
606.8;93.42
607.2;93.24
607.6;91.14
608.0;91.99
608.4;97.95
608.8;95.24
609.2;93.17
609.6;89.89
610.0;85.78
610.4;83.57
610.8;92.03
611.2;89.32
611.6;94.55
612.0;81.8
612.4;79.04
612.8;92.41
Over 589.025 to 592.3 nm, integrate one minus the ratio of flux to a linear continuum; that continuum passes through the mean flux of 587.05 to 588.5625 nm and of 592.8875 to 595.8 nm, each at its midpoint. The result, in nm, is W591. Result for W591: 0.439 nm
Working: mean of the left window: 87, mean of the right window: 89.6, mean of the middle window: 76.4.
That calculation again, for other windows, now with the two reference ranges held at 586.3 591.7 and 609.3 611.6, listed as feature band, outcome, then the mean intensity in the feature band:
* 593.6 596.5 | -0.381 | 91.4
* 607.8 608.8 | -0.083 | 95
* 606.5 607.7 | -0.074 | 92.5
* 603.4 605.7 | -0.194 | 93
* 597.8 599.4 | -0.154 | 90.6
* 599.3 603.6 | -0.382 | 91.6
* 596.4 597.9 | -0.198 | 92.6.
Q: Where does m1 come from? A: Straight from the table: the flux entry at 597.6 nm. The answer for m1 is 86.4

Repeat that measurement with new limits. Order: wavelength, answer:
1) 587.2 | 93.25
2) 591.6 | 87.74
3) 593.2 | 88.05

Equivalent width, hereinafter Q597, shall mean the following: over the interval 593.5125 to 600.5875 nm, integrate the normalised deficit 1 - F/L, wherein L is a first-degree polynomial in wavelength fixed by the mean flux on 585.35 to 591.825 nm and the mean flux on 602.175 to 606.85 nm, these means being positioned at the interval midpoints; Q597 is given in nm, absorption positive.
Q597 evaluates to -0.44 nm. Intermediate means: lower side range 79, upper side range 92.5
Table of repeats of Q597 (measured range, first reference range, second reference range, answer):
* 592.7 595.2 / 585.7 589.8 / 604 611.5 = -0.264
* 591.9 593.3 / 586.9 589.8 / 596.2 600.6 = -0.166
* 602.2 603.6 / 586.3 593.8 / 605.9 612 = -0.066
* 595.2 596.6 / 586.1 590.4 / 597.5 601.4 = -0.119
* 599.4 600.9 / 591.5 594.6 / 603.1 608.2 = -0.007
